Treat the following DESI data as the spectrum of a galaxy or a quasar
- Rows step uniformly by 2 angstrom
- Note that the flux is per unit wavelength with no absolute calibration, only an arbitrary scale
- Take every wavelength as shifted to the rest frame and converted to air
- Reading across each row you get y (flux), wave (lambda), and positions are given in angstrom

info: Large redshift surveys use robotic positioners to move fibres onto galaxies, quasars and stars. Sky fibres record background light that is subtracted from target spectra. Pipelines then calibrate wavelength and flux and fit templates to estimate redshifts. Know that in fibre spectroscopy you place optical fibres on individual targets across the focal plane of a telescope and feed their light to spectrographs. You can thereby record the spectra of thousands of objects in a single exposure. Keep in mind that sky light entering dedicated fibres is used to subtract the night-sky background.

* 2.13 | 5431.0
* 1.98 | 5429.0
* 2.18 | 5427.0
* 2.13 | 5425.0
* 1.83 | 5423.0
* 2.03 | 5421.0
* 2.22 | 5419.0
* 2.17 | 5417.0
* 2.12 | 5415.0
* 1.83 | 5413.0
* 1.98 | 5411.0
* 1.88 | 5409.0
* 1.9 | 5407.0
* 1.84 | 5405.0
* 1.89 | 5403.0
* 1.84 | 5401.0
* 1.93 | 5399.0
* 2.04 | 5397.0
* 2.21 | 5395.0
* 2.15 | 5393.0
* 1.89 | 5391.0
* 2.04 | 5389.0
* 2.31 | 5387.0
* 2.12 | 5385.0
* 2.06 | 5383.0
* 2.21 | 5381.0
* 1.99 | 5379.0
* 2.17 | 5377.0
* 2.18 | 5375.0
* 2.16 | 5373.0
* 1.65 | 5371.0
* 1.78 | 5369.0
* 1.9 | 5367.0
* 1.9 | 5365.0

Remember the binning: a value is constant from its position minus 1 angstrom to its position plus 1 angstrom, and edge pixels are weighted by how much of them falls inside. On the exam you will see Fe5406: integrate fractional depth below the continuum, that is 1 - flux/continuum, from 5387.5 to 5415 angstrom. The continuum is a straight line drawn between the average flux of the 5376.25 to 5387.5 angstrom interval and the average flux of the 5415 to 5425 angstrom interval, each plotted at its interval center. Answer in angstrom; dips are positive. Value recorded 1.8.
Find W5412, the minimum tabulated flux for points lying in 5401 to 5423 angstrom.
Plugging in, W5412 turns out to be 1.83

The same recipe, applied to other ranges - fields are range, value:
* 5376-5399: 1.89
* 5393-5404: 1.84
